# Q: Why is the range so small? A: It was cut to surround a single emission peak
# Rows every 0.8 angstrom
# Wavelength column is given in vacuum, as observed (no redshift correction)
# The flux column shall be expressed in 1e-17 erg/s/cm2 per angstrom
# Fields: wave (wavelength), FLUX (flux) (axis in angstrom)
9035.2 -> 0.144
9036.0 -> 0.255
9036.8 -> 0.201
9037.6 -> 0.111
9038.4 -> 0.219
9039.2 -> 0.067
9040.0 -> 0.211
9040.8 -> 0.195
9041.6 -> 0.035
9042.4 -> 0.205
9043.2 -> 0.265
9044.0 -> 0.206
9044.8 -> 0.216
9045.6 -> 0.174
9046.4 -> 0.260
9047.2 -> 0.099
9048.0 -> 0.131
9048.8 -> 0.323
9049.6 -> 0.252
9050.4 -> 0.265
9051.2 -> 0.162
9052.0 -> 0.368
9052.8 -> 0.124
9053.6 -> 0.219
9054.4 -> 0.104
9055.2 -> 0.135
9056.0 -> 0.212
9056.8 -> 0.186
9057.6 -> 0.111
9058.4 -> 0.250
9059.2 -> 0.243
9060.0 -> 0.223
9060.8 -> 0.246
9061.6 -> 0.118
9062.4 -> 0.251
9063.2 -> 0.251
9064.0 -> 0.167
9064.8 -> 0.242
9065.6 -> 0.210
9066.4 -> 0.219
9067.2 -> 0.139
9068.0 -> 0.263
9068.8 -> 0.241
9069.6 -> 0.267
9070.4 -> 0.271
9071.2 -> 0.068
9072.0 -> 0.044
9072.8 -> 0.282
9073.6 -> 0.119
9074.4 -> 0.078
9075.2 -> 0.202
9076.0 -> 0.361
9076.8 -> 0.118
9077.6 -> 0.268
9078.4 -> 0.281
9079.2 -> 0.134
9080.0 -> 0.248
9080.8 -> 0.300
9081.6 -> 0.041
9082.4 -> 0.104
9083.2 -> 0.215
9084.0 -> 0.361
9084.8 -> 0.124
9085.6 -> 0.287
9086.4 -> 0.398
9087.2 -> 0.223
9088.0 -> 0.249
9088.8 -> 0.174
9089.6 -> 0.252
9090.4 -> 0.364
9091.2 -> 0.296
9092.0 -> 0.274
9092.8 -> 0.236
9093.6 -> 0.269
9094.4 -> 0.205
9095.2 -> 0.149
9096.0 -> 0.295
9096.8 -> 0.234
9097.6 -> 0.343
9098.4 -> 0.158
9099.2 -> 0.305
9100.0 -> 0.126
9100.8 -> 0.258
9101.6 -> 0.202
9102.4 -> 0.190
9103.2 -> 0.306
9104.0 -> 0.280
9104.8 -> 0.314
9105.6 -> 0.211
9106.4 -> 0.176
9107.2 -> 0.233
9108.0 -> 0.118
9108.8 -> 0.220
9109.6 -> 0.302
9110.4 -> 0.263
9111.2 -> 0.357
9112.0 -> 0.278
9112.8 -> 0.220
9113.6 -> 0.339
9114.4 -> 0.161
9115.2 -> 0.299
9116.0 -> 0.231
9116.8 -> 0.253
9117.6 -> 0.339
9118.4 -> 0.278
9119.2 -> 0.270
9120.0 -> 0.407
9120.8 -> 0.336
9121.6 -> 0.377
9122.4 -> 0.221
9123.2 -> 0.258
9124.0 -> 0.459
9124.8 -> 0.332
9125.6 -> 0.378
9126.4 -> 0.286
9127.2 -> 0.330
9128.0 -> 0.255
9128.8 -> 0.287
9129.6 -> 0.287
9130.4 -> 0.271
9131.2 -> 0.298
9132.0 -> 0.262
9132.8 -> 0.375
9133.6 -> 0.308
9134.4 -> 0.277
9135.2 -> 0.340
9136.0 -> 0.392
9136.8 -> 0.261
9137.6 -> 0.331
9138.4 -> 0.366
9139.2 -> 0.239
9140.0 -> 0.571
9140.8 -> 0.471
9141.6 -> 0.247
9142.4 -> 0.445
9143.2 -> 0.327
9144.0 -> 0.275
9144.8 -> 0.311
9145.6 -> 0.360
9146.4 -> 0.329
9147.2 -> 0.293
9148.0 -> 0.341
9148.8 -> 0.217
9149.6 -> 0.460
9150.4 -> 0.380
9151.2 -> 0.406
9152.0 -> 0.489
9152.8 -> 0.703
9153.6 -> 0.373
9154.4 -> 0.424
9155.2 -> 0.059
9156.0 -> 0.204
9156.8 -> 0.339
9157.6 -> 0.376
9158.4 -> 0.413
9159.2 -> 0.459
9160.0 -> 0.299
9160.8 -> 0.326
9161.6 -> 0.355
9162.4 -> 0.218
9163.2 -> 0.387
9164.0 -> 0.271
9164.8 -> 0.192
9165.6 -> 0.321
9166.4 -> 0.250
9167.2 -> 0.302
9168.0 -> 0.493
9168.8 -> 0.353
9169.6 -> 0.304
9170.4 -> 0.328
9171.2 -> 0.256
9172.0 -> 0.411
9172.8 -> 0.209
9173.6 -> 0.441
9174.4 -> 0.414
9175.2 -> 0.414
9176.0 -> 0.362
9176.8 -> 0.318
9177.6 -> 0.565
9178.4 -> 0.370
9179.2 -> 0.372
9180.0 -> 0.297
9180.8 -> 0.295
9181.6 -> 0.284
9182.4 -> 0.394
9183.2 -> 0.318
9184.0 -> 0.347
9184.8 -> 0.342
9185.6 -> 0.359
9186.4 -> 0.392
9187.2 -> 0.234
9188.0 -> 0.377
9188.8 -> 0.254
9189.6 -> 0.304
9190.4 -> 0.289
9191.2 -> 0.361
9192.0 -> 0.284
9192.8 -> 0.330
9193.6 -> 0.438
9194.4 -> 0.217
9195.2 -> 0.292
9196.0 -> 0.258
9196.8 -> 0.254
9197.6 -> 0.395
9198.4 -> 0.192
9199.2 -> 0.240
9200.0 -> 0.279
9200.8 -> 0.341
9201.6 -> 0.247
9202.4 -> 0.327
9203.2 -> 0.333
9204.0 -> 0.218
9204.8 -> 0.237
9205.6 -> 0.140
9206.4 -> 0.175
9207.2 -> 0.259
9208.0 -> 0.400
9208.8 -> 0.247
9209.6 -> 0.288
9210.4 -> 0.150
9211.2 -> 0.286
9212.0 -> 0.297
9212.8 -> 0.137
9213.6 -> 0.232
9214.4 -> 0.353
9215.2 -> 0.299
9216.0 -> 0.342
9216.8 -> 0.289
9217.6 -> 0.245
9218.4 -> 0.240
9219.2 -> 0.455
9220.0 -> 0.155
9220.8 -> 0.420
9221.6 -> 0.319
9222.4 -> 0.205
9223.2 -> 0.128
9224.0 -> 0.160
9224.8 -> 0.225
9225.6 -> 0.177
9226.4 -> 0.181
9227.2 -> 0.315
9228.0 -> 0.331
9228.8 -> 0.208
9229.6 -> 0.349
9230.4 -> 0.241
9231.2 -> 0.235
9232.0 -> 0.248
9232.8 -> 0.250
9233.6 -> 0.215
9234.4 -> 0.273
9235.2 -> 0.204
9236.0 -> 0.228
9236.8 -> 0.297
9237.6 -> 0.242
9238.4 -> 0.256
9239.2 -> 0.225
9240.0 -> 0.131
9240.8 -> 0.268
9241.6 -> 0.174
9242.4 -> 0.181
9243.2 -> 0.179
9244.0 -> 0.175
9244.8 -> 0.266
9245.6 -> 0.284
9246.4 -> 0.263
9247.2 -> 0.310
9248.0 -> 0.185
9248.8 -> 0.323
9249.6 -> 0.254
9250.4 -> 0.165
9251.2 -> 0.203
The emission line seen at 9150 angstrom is Mg II 2798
